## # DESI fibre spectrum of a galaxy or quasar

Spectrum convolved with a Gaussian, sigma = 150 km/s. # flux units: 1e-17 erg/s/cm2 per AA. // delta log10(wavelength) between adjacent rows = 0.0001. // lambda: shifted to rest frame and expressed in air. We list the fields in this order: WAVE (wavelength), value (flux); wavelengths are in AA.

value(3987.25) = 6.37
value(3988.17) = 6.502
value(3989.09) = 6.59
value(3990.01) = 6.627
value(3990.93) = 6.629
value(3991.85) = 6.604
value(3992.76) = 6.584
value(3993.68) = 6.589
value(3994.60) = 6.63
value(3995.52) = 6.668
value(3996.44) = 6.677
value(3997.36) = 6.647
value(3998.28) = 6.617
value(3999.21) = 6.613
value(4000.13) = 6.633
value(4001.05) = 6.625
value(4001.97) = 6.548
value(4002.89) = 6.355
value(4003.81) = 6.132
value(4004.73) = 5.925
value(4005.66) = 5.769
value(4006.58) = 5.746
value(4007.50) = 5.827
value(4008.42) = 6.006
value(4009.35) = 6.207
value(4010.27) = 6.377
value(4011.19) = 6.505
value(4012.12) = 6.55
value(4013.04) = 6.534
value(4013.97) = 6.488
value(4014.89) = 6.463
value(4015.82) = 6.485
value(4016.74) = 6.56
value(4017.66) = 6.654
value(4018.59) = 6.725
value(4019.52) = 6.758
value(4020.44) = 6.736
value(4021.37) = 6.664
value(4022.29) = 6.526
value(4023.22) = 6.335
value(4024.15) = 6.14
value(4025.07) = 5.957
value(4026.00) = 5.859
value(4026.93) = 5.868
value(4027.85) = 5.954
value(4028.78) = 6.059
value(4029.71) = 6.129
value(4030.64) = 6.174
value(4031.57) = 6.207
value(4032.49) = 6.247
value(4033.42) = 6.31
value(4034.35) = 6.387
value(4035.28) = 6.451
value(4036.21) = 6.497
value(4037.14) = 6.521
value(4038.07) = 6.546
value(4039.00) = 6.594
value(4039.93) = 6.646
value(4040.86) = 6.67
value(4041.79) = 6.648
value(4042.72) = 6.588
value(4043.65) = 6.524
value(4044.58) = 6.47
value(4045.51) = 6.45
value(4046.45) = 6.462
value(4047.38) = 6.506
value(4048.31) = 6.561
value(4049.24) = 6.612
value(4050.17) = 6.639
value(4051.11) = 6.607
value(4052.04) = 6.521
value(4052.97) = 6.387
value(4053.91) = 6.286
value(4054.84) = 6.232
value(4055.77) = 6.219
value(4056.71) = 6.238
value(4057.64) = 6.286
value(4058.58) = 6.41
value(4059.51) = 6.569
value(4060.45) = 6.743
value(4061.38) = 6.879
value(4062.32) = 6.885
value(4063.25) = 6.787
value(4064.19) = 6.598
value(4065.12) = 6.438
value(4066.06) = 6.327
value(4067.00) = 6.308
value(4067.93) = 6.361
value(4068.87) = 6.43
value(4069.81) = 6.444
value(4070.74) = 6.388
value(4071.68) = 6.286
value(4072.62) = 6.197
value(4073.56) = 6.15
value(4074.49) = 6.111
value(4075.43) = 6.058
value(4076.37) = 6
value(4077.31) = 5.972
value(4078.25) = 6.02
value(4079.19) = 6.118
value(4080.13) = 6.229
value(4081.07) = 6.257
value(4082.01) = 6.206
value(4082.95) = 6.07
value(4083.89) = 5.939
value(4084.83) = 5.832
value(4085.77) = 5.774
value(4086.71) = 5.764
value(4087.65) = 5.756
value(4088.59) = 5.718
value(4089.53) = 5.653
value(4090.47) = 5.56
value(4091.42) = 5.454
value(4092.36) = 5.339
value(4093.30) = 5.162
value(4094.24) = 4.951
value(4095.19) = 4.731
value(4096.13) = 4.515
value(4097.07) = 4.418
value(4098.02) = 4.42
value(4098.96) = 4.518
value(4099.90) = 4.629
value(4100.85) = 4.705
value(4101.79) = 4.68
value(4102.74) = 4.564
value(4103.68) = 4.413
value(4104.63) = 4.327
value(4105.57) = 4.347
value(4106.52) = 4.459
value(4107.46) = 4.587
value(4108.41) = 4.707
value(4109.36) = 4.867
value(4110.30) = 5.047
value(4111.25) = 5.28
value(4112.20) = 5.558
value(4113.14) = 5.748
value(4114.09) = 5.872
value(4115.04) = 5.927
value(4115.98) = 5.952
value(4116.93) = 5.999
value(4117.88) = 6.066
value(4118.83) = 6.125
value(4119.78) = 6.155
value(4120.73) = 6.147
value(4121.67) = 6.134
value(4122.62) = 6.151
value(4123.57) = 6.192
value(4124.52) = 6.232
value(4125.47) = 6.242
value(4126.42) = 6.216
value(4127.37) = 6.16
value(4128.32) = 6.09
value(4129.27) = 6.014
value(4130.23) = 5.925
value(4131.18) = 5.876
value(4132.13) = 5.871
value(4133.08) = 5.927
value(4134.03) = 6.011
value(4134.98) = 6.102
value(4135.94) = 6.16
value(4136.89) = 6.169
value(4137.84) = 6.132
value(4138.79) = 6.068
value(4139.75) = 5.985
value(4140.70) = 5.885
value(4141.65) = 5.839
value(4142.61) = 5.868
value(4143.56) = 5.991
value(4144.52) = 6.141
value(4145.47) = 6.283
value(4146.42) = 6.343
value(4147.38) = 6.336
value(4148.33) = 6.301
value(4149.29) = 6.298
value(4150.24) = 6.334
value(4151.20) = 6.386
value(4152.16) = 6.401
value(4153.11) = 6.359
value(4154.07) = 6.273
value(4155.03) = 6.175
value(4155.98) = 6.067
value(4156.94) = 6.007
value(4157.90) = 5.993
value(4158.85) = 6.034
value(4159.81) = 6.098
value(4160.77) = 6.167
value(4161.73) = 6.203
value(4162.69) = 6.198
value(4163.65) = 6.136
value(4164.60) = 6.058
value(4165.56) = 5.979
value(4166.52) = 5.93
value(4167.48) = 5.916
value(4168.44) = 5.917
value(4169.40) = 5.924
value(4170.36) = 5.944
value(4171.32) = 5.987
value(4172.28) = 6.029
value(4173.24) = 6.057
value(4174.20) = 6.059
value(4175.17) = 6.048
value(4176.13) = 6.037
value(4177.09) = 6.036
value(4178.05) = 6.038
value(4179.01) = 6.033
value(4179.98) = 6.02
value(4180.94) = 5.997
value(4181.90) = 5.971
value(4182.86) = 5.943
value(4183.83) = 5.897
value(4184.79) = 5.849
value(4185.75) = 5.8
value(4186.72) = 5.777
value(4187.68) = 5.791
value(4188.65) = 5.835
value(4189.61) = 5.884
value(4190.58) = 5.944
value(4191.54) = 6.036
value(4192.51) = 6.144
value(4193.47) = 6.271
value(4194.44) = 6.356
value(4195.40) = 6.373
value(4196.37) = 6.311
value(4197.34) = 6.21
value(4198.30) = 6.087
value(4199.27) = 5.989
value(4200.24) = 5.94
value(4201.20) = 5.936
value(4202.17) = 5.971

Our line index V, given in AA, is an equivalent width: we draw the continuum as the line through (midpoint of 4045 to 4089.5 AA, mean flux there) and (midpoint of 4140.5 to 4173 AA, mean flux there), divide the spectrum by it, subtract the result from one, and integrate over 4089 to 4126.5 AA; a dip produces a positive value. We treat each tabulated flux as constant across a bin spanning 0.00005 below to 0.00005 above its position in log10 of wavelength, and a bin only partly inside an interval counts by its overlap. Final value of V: 5.5 AA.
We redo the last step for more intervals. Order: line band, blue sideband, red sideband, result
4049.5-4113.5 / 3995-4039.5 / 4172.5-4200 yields 5.1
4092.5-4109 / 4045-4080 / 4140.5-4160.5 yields 4.4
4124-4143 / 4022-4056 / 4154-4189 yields 0.2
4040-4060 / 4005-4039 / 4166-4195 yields -0.7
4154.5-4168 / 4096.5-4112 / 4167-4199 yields -1.0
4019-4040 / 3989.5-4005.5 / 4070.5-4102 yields -0.5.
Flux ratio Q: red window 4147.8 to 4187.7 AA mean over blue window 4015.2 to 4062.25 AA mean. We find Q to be 0.9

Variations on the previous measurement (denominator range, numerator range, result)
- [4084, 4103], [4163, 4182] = 1.17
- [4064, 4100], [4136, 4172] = 1.06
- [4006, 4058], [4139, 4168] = 0.96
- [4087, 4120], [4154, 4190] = 1.17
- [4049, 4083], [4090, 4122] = 0.81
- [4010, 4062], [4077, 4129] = 0.85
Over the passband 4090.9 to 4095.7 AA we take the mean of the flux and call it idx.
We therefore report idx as 5.12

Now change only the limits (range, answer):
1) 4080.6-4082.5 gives 6.23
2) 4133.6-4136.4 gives 6.08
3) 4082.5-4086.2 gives 5.91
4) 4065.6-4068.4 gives 6.33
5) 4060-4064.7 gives 6.79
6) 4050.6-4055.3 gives 6.4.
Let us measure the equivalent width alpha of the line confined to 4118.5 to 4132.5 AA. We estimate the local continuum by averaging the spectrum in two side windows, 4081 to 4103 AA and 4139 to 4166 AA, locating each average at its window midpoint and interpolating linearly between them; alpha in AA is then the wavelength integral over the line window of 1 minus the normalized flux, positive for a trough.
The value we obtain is -0.86 AA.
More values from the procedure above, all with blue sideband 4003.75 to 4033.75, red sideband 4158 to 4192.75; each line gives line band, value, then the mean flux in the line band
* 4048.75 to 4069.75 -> -1.0 AA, 6.49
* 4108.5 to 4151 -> 0.6 AA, 5.99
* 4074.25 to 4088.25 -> 0.4 AA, 6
